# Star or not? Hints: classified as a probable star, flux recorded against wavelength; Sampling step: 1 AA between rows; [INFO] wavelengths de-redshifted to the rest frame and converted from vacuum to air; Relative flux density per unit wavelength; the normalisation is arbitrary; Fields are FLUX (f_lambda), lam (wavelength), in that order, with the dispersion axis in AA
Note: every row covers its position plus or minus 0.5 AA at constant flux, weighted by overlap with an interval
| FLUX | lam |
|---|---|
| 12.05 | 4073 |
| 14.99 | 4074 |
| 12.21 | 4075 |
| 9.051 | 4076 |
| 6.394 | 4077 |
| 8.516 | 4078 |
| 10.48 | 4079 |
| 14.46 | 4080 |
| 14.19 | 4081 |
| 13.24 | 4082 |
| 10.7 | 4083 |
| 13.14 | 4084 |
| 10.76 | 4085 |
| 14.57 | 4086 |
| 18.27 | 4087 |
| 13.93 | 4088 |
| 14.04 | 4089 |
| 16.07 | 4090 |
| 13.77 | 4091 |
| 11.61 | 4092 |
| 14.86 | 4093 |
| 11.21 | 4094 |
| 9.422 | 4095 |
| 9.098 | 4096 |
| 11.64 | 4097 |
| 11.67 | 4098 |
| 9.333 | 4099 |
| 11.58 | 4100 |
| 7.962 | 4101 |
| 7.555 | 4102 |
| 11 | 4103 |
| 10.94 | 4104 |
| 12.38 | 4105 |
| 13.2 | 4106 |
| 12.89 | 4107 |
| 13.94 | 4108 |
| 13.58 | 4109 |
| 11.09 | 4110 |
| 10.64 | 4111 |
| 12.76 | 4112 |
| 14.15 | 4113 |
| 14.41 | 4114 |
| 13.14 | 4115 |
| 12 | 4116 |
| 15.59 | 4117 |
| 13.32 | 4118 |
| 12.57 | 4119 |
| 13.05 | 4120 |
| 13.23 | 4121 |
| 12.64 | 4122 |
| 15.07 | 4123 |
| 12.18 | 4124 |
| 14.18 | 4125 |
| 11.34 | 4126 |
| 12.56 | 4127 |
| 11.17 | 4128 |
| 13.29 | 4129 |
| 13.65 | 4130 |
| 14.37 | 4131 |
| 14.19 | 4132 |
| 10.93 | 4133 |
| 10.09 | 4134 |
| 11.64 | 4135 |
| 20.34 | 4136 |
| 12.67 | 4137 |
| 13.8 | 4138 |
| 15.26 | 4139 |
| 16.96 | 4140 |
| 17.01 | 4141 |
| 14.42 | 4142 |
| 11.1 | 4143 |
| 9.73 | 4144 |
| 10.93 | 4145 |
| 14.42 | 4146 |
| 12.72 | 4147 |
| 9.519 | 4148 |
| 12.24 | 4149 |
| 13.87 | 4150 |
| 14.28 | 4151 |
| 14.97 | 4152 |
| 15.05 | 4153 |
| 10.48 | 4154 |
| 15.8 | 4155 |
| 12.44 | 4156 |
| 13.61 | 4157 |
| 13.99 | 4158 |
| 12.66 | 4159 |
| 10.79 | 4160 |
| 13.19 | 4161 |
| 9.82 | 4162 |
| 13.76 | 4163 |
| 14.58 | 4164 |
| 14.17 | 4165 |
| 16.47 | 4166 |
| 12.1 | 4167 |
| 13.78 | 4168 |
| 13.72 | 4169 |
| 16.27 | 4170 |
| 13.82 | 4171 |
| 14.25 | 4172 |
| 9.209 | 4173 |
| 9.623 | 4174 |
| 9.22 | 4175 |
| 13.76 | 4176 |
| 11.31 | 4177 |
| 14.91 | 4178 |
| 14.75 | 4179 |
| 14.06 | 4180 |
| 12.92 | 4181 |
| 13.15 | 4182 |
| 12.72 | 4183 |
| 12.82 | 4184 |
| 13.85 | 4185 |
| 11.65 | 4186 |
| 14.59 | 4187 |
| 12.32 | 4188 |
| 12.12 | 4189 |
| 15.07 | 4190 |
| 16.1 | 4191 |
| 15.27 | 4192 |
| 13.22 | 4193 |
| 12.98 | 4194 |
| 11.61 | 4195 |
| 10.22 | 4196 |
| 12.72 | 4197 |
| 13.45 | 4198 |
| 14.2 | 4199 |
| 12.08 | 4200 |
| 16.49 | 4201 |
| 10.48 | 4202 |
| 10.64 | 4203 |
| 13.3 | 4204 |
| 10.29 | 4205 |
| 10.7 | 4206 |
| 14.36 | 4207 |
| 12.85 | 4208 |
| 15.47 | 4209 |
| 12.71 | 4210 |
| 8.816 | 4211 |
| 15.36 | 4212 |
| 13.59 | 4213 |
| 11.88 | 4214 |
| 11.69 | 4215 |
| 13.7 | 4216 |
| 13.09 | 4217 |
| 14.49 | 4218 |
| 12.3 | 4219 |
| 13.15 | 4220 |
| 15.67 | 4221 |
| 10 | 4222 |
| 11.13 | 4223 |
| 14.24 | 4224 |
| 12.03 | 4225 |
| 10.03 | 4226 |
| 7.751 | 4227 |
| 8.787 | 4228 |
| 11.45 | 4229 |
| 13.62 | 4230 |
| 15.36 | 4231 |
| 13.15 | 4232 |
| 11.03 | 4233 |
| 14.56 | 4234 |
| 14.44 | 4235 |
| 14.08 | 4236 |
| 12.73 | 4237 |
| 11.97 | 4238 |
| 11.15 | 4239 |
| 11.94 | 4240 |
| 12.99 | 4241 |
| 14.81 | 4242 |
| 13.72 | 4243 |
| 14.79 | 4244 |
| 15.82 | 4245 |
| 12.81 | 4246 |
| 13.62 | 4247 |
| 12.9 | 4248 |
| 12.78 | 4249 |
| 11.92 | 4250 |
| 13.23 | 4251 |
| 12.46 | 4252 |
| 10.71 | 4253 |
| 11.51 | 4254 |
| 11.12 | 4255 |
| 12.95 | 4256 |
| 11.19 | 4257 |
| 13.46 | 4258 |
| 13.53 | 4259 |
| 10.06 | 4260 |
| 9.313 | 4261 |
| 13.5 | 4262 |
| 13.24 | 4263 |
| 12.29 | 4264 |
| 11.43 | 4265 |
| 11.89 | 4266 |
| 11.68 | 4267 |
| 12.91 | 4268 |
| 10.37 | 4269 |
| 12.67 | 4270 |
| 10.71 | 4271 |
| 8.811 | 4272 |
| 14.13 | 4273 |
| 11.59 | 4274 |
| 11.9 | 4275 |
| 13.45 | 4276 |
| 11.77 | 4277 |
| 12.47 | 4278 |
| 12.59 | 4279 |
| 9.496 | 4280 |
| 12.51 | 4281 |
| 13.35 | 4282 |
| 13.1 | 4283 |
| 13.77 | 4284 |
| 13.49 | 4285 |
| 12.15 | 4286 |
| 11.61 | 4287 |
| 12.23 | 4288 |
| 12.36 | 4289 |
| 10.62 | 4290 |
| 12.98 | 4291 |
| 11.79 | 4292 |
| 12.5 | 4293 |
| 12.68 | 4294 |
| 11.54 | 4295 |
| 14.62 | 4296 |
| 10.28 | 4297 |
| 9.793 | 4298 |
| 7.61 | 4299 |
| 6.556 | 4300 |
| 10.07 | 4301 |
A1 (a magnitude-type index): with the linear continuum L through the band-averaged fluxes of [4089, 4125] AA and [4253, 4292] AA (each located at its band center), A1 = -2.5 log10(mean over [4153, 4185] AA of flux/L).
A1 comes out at -0.07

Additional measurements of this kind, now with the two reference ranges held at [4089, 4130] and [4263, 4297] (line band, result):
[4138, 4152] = -0.09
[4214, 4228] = 0.01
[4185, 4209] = -0.06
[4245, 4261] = -0.01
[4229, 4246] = -0.10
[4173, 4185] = -0.03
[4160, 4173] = -0.11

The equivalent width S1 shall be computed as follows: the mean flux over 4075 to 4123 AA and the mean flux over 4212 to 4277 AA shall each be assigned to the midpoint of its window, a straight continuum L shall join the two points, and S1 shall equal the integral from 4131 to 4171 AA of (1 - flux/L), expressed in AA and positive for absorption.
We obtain -3.68 AA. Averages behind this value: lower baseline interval 12.2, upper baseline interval 12.4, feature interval 13.4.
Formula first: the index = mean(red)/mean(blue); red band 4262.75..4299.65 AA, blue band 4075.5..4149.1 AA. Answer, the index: 0.95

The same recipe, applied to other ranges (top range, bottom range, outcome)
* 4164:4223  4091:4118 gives 1.09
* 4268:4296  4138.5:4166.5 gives 0.91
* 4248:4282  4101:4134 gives 0.95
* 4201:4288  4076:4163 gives 0.98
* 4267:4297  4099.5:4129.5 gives 0.98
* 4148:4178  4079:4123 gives 1.04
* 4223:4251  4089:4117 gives 1.06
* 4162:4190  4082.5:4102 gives 1.08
